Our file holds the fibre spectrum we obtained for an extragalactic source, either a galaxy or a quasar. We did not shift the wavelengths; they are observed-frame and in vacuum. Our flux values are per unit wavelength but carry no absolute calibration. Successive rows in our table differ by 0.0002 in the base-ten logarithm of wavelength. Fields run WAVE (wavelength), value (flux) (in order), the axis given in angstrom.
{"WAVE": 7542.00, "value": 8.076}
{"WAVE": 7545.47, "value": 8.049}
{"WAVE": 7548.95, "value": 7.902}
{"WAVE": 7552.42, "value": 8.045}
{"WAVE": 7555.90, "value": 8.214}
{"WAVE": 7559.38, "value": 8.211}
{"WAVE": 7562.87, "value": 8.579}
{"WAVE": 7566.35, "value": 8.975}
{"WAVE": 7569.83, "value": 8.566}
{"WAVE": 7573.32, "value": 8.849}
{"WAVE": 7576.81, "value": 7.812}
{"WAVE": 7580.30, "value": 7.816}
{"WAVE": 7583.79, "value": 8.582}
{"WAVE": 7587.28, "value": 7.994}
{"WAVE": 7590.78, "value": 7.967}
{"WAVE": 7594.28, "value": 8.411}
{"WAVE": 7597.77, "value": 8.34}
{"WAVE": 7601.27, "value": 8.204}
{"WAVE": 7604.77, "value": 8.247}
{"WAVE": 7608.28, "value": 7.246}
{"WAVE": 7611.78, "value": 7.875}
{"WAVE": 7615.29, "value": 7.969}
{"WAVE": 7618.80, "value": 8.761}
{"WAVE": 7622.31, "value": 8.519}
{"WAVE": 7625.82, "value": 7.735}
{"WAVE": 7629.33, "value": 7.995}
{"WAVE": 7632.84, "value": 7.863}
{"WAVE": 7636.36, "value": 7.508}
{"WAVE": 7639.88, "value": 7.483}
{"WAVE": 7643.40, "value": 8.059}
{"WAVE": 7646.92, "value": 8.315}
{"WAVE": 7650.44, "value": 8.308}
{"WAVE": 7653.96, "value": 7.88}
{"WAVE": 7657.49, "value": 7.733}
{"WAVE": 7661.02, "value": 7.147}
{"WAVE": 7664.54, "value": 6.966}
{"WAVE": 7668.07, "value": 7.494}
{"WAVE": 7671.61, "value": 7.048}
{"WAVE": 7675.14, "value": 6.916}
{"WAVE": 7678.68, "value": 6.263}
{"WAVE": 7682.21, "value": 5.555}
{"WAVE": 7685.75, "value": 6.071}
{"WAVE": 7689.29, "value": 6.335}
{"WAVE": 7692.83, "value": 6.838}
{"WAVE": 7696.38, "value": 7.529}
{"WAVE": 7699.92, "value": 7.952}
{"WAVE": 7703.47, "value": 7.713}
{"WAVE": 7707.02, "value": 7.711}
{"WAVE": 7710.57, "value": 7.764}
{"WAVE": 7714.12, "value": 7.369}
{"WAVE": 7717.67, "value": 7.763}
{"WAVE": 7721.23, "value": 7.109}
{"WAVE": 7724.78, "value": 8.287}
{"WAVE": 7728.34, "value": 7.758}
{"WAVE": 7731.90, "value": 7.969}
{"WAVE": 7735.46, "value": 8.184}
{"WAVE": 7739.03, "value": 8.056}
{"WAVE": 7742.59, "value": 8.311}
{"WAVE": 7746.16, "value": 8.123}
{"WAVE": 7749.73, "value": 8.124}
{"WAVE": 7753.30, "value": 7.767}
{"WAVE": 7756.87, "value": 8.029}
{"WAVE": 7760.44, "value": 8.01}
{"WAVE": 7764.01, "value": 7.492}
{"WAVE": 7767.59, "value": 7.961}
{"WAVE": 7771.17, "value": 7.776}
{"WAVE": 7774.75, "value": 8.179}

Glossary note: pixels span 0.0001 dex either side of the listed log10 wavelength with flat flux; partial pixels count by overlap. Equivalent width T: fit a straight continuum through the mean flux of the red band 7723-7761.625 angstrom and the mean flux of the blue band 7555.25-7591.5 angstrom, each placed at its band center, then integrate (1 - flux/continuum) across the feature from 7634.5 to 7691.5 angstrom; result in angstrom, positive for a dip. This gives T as 7.0 angstrom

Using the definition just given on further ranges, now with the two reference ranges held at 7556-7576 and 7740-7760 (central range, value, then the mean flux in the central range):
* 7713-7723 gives 0.90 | 7.42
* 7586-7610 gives 1.18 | 8.06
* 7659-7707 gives 7.58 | 6.94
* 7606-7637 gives 1.66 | 7.96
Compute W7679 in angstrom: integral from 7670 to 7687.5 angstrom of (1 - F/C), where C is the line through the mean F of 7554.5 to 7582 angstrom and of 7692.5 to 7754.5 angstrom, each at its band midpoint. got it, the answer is 3.5 angstrom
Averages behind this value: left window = 8.38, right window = 7.82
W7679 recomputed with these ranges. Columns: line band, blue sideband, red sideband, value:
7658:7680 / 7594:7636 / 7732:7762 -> 2.83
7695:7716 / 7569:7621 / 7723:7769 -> 0.98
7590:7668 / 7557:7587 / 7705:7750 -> 2.72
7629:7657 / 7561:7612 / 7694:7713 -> 0.21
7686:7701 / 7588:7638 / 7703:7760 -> 1.74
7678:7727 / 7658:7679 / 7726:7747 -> 2.53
